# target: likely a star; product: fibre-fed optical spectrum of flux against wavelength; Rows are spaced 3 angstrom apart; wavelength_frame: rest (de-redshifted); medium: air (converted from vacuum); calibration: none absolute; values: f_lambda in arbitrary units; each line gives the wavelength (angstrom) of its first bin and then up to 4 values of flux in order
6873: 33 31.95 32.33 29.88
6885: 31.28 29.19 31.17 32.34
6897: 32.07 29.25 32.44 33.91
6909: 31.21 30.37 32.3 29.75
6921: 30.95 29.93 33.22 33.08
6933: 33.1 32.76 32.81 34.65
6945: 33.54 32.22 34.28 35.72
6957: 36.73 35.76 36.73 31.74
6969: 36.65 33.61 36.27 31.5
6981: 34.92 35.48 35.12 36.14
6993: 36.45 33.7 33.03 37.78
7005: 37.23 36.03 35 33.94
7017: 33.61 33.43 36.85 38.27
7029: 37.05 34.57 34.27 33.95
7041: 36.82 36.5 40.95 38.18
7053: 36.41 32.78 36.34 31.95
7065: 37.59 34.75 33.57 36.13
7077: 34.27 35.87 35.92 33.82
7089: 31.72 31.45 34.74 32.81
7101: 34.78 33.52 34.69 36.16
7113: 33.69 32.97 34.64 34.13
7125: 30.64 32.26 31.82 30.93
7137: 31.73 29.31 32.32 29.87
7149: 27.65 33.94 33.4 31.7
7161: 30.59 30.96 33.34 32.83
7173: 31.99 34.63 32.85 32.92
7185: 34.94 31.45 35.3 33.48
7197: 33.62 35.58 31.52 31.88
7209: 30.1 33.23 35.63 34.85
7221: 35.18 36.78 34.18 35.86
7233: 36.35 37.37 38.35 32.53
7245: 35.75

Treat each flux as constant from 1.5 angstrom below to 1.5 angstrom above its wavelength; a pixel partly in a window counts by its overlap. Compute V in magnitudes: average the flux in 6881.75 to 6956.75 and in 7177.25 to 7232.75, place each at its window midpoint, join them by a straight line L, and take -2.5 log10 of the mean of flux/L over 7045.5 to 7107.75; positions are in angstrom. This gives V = -0.06 mag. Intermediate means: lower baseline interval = 32.2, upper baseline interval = 33.9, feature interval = 34.9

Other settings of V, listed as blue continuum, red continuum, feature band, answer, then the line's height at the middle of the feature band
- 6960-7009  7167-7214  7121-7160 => 0.07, 33.6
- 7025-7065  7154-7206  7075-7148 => 0.05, 34.5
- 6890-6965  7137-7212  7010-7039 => -0.08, 32.6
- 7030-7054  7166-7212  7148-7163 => 0.08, 33.9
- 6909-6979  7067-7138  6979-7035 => -0.06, 33.5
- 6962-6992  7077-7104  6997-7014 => -0.03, 34.6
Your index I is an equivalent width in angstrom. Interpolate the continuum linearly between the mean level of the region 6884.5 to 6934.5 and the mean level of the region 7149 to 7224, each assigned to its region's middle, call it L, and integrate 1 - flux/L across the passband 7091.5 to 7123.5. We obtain -1.35 angstrom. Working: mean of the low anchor 31.5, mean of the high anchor 33.1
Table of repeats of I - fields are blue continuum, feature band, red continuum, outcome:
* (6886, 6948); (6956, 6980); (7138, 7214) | -2.1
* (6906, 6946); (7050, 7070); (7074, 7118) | -0.9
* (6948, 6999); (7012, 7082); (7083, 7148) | -3.6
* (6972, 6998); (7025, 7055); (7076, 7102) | -2.0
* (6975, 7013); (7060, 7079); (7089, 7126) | -0.3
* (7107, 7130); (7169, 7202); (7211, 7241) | 1.3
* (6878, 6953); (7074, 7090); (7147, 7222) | -1.0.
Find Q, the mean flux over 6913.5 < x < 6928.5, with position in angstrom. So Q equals 31.2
